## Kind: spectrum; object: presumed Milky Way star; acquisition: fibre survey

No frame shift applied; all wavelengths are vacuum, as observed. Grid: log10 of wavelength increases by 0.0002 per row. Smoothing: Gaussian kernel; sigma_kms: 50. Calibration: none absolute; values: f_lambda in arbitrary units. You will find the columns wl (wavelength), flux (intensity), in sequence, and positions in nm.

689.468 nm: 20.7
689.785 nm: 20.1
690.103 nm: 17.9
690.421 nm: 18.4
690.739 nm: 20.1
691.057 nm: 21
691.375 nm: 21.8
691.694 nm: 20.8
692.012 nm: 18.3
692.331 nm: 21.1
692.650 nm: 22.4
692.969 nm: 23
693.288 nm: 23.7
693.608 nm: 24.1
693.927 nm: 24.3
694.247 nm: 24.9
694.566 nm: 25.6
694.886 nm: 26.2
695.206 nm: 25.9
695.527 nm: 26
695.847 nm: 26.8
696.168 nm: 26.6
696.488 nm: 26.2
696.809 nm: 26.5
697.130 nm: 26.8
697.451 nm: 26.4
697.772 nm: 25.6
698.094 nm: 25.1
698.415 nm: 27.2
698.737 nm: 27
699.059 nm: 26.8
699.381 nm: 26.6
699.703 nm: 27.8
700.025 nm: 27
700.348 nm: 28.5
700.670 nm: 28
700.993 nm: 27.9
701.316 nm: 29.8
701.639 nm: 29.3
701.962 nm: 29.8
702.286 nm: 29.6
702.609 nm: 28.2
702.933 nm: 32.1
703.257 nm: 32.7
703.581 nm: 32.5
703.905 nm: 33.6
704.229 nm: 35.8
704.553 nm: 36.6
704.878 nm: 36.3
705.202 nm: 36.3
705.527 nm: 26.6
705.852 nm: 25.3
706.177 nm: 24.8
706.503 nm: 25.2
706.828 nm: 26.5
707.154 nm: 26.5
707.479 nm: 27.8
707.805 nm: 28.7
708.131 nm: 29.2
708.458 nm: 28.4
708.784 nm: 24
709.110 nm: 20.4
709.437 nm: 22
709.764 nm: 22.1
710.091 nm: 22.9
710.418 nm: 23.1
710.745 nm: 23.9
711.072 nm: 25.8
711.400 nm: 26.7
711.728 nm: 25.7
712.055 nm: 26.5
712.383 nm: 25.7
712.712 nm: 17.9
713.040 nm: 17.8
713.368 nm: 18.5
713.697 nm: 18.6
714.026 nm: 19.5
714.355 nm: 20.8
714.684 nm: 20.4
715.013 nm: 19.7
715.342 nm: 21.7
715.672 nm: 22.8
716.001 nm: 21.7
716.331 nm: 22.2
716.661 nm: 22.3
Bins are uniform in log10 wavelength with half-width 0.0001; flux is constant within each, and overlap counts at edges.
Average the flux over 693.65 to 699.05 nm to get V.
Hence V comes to 26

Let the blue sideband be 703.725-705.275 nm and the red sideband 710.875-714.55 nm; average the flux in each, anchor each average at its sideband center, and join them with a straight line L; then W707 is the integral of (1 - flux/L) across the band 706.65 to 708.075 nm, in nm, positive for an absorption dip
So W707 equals 0.157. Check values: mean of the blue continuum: 35.7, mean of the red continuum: 22.1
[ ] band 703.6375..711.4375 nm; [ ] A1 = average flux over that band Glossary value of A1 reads 27.5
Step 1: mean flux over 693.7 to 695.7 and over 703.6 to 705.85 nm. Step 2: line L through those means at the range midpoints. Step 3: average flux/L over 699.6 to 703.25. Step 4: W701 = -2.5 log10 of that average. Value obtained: 0.06 mag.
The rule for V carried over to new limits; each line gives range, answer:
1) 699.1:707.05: 29.8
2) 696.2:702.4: 27.4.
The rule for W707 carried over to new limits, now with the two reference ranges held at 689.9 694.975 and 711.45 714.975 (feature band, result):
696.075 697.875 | -0.37 nm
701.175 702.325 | -0.42 nm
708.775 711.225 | -0.18 nm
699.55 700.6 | -0.29 nm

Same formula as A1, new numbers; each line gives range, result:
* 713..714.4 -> 19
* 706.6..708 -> 27.3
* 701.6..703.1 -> 29.8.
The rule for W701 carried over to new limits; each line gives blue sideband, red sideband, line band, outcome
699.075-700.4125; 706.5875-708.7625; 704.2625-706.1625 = -0.16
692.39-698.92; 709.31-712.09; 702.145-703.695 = -0.24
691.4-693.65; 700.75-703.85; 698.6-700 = 0.02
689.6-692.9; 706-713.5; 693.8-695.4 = -0.21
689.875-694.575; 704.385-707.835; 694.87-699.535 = -0.09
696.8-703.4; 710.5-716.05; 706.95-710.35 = -0.04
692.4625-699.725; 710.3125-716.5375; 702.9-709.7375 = -0.22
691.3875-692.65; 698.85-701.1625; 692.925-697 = -0.10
